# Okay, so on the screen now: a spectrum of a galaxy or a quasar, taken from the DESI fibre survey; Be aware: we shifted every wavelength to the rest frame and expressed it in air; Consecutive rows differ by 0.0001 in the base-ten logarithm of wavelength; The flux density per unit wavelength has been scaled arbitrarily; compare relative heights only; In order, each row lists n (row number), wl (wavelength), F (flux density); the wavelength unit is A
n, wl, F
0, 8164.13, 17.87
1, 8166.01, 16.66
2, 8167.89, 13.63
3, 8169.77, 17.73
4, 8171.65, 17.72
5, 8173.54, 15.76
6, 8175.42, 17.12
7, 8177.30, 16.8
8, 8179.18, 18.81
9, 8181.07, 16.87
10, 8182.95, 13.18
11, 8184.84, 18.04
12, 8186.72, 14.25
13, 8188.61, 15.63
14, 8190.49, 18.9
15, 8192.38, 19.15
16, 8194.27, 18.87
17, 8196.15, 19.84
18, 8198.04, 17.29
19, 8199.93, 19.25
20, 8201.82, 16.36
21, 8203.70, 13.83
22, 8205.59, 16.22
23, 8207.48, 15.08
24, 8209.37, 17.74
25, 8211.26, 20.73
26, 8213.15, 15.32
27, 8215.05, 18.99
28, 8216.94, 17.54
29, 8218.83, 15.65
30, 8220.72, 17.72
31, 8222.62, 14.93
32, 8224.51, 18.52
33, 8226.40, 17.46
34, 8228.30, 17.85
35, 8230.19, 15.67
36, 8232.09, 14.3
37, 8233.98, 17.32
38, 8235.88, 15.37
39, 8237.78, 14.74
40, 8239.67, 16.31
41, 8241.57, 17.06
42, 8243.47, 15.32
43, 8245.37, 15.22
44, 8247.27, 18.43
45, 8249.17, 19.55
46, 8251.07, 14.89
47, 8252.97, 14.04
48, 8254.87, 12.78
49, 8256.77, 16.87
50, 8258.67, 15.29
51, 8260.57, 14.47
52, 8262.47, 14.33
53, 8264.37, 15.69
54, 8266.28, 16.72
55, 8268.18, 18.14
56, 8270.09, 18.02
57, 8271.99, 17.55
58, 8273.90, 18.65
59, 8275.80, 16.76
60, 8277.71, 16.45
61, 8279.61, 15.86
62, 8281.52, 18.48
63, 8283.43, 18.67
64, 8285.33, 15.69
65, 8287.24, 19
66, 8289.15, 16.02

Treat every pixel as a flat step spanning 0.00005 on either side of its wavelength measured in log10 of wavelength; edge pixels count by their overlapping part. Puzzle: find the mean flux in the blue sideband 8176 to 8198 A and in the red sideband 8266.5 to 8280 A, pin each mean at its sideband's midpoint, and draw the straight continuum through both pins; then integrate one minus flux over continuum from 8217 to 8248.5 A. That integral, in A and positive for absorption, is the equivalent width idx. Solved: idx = 1.66 A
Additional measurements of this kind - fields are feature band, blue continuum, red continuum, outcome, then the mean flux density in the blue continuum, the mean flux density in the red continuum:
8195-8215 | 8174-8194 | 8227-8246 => -0.9 A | 16.9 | 16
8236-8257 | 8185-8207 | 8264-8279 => 1.7 A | 17.2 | 17.3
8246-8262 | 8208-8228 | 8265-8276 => 1.7 A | 17.4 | 17.6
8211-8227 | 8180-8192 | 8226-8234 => -0.9 A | 16.3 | 16.4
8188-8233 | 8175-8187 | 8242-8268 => -2.7 A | 16.5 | 15.8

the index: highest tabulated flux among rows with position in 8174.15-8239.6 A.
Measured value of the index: 20.73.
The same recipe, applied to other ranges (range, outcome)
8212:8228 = 18.99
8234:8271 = 19.55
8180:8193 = 19.15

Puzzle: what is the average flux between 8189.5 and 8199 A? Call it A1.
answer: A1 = 18.8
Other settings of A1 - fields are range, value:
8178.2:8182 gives 17.8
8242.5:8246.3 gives 15.3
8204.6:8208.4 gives 15.6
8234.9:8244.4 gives 15.8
